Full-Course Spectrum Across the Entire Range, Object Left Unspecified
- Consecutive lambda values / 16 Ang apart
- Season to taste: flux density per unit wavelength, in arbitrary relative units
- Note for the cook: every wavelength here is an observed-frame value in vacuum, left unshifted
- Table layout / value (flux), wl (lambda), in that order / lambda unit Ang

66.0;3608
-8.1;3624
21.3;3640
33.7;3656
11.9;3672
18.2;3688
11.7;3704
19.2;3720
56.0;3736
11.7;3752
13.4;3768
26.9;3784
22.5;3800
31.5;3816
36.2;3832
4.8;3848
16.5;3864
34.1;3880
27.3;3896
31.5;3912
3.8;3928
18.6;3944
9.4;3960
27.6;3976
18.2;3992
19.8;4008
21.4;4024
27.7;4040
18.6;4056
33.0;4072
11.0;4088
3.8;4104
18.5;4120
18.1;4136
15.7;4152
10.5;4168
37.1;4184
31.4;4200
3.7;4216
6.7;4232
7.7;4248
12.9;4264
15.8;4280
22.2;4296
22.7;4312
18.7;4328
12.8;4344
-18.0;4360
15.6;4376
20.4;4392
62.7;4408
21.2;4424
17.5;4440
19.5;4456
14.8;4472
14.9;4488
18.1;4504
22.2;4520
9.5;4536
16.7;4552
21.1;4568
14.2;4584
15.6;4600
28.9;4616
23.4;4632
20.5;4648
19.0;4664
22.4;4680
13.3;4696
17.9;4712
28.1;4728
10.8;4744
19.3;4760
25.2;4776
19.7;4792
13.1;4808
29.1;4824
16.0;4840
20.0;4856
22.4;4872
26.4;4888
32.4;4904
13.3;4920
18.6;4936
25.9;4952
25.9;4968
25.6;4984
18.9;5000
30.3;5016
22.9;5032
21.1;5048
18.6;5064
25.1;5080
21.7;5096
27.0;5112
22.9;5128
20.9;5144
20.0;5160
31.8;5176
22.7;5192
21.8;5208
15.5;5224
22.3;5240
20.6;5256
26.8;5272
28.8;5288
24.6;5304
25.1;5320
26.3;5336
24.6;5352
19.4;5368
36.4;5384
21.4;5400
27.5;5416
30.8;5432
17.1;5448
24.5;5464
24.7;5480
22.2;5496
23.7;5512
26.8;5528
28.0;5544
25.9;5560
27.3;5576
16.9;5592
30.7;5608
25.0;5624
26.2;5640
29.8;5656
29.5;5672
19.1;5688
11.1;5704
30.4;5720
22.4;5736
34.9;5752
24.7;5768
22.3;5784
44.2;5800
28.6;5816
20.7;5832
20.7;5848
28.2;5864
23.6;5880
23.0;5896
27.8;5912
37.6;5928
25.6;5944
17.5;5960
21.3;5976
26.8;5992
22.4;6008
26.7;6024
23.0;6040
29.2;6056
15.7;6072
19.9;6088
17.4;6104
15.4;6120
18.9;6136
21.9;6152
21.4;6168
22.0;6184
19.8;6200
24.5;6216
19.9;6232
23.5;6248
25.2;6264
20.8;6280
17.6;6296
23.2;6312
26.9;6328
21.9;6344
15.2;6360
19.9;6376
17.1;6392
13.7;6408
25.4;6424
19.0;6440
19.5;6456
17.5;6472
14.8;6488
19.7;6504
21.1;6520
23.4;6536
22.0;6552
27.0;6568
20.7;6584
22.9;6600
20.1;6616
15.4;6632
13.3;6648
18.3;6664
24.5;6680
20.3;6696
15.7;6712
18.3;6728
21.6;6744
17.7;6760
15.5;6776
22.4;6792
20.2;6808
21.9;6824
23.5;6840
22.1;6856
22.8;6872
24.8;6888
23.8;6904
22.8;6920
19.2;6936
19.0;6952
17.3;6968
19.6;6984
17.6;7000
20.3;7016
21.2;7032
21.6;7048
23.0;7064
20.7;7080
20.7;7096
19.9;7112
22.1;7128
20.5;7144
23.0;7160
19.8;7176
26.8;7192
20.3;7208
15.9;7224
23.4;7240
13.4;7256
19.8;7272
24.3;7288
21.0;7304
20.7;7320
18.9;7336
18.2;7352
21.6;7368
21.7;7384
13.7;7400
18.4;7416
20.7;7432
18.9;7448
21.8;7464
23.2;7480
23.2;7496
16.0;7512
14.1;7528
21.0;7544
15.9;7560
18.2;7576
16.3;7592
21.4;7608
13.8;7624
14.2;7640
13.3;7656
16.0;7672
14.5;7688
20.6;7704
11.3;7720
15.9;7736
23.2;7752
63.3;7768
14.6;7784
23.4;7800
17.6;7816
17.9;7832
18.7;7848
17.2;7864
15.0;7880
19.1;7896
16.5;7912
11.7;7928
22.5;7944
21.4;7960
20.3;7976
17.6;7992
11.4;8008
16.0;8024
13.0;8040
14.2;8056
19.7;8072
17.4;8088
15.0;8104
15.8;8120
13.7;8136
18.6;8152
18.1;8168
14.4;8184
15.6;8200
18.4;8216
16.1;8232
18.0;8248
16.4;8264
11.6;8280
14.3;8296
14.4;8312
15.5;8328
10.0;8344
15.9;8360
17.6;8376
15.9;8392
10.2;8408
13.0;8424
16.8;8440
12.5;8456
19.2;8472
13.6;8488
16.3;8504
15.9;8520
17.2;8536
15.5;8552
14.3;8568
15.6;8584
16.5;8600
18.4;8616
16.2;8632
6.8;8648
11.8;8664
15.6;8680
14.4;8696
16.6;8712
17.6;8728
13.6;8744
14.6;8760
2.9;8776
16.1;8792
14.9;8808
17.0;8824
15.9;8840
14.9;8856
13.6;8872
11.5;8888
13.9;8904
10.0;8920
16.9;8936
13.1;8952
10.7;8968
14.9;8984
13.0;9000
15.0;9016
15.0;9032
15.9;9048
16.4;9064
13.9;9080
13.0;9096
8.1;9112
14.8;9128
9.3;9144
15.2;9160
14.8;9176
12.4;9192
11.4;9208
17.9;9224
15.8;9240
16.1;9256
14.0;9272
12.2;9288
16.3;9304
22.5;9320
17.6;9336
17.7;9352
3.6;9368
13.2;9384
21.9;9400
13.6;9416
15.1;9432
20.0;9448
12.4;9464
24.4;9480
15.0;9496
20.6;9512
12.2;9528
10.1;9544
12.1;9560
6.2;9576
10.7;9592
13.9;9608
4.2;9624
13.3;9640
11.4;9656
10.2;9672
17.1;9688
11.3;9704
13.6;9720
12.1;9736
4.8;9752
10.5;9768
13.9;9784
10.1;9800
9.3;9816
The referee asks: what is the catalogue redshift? 0.184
